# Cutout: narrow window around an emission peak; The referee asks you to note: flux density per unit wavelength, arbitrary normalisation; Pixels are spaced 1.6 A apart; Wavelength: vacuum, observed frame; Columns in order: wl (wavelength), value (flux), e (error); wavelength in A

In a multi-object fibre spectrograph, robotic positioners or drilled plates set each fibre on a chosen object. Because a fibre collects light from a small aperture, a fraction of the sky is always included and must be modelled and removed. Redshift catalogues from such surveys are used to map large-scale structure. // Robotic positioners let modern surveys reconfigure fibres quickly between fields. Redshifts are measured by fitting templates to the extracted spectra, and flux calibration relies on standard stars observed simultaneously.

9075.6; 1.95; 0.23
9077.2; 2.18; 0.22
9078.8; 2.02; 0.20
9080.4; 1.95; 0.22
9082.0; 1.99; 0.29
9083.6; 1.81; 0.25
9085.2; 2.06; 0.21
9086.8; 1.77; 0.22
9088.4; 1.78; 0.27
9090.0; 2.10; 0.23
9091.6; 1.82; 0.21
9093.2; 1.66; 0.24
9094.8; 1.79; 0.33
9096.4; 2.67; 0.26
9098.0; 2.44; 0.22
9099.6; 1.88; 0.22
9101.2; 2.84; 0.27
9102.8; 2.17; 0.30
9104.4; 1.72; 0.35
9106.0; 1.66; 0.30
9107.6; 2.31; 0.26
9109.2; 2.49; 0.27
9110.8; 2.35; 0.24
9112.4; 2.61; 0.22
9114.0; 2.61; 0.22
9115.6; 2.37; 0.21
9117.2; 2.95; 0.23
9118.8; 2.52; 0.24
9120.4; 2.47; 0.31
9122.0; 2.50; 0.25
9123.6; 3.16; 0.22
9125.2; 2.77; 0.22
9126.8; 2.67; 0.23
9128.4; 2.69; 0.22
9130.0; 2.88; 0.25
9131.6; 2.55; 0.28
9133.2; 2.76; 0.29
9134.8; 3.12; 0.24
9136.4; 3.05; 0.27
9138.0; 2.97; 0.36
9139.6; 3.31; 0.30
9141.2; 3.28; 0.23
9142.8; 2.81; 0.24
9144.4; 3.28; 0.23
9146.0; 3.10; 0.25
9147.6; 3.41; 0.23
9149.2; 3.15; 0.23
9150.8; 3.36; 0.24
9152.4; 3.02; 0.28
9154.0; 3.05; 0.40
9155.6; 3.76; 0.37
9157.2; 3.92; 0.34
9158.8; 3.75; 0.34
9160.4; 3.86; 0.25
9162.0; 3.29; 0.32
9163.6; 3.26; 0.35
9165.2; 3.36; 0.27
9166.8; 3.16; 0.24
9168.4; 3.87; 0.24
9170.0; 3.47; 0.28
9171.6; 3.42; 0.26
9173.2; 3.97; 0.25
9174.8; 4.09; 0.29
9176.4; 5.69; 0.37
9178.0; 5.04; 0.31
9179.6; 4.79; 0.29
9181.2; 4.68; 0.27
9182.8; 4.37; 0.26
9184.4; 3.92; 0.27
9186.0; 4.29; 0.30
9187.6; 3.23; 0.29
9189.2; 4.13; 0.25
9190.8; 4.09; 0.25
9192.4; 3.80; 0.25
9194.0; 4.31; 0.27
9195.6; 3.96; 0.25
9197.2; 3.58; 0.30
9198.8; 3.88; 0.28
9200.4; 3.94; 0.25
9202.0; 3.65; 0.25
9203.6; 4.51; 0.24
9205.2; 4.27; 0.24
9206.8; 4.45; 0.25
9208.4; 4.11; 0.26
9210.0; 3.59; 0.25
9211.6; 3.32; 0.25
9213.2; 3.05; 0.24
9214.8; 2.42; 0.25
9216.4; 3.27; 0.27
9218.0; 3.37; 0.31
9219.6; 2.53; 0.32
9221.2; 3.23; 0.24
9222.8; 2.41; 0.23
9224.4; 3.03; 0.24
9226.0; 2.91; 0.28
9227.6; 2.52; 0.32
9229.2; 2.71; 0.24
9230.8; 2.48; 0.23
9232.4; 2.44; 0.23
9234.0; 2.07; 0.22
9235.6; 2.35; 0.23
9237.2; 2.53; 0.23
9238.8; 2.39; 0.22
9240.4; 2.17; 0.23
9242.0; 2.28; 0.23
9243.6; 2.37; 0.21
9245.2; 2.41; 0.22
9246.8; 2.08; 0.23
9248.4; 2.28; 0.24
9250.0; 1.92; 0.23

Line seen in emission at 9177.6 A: H-alpha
